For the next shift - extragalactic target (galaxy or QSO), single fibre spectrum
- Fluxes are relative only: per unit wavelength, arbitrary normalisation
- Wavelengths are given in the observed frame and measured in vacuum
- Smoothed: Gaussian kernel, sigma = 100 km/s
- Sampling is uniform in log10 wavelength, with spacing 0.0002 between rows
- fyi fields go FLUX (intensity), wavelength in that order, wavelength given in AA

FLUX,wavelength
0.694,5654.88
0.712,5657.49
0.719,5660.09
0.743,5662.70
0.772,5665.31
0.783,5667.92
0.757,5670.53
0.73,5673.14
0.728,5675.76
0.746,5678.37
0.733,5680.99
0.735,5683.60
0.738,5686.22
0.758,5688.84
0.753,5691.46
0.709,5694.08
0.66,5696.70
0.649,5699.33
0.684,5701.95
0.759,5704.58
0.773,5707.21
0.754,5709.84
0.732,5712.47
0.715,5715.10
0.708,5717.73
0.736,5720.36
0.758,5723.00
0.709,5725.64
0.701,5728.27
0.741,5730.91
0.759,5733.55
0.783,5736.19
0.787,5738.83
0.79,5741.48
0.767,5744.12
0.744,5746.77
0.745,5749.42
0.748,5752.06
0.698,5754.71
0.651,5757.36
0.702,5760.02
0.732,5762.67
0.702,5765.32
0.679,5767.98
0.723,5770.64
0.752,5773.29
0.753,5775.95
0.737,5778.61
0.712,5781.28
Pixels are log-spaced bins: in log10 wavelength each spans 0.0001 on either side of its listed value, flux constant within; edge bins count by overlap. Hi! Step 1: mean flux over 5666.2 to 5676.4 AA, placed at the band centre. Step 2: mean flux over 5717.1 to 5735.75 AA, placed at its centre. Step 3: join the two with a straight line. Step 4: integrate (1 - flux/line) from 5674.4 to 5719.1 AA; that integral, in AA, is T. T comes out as 1.1 AA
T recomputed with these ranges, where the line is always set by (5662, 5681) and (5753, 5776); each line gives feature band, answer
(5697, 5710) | 0.34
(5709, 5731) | 0.04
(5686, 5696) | 0.09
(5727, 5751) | -1.25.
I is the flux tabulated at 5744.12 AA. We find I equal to 0.767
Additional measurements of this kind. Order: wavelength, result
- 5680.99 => 0.733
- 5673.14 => 0.73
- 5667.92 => 0.783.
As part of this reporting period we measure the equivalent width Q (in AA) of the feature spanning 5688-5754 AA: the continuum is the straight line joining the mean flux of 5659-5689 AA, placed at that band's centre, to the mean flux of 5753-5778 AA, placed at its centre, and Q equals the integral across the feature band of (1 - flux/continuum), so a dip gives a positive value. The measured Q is -0.8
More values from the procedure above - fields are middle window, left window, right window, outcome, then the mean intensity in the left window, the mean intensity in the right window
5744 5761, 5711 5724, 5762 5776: 0.1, 0.73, 0.721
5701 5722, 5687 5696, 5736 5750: 0.4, 0.735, 0.769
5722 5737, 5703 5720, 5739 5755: 0.1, 0.739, 0.755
